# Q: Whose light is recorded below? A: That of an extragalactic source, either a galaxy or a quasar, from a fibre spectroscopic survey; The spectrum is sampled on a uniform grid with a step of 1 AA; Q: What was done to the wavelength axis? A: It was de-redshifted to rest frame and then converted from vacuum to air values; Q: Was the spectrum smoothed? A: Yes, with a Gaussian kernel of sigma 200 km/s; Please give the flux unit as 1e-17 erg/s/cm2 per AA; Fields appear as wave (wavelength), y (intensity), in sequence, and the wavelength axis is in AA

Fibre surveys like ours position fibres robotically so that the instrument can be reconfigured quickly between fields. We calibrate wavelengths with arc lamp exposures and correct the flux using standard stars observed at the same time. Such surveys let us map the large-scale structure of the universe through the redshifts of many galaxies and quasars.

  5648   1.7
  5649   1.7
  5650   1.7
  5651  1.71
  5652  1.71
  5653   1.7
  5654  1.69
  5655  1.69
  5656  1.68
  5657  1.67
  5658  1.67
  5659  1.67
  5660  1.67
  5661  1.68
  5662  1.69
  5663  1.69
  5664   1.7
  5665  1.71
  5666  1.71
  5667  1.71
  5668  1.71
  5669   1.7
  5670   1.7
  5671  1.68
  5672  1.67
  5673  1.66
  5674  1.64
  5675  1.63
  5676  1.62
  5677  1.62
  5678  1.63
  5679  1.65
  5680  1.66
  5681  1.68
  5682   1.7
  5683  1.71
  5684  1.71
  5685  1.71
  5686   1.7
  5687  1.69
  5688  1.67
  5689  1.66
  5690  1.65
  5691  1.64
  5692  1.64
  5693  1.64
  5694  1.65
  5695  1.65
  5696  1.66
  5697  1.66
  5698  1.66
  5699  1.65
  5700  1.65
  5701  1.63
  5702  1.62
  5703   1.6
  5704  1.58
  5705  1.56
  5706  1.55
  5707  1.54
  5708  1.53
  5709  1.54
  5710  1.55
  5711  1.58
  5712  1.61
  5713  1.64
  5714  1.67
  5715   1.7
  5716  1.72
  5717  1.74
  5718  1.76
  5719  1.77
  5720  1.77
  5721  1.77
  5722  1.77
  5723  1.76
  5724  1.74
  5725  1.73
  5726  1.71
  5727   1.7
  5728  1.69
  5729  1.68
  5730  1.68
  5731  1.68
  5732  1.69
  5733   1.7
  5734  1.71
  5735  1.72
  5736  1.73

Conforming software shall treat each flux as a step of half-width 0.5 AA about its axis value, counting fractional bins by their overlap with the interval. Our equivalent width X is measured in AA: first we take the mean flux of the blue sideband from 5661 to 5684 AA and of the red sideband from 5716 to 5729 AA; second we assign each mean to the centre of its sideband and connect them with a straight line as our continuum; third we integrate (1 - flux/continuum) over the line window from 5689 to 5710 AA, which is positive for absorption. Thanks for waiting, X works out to 1.2 AA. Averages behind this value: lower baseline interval 1.68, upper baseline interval 1.74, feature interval 1.61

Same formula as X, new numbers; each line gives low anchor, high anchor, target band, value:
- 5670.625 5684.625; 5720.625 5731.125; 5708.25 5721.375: 0.25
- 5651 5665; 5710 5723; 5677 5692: 0.20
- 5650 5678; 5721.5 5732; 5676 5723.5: 1.17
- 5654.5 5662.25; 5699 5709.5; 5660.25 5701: -0.98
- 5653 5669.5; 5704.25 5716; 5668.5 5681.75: 0.04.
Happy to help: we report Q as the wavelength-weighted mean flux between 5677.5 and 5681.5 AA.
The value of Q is 1.65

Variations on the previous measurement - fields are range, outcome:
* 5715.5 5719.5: 1.75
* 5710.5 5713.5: 1.61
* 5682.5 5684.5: 1.71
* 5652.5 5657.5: 1.69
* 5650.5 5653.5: 1.71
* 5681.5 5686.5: 1.71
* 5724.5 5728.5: 1.71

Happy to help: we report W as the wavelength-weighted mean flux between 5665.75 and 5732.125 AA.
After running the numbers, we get 1.67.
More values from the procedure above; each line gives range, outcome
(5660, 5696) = 1.67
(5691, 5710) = 1.61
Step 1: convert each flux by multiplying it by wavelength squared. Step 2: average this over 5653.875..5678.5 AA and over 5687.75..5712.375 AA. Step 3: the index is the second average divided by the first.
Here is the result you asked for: 0.98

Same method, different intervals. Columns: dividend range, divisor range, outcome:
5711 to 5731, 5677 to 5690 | 1.03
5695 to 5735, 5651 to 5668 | 1.00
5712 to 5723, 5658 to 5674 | 1.04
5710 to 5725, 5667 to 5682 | 1.04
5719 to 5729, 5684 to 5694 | 1.05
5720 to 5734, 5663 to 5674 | 1.04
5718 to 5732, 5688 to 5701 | 1.06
